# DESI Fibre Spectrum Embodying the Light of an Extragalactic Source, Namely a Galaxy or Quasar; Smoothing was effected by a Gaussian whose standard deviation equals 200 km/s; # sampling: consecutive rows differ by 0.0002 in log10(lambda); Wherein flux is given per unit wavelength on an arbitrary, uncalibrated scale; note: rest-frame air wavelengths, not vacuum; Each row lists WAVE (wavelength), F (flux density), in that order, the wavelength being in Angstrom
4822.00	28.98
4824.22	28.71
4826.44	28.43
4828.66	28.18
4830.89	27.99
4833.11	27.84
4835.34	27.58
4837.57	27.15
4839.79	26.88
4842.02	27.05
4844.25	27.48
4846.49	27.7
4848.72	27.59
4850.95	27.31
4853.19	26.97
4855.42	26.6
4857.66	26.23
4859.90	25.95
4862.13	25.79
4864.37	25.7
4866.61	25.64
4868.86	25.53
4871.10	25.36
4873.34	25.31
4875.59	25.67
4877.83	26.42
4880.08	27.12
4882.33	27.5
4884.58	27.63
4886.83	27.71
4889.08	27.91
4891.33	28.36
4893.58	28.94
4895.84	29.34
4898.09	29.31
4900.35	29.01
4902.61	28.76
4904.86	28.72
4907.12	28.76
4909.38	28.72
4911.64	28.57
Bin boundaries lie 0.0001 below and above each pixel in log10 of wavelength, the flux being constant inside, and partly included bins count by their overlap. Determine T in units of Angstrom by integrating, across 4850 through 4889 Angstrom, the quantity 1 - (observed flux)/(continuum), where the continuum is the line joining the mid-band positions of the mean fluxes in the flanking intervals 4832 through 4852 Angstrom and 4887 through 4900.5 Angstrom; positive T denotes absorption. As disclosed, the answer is 2.3 Angstrom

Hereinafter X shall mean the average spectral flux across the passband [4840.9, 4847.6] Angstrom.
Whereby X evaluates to 27.4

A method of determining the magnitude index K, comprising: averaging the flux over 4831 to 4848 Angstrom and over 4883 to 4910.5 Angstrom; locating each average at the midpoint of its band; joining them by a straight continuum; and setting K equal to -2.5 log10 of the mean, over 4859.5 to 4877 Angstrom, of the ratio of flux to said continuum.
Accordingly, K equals 0.10 mag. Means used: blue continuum 27.4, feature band 25.6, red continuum 28.6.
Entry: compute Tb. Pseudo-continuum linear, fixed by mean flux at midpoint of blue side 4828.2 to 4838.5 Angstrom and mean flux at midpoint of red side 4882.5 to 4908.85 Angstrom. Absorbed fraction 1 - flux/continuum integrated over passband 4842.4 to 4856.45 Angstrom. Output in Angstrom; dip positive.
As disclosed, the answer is 0.3 Angstrom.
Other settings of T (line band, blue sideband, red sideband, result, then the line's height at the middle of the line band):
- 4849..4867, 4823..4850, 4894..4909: 1.13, 28.1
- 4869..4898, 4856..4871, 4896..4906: 0.25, 27.5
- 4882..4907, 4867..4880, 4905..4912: -0.90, 27.5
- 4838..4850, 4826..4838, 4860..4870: -0.11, 27.1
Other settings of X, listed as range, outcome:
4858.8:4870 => 25.7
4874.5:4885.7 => 26.9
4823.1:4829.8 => 28.4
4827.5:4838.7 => 27.8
